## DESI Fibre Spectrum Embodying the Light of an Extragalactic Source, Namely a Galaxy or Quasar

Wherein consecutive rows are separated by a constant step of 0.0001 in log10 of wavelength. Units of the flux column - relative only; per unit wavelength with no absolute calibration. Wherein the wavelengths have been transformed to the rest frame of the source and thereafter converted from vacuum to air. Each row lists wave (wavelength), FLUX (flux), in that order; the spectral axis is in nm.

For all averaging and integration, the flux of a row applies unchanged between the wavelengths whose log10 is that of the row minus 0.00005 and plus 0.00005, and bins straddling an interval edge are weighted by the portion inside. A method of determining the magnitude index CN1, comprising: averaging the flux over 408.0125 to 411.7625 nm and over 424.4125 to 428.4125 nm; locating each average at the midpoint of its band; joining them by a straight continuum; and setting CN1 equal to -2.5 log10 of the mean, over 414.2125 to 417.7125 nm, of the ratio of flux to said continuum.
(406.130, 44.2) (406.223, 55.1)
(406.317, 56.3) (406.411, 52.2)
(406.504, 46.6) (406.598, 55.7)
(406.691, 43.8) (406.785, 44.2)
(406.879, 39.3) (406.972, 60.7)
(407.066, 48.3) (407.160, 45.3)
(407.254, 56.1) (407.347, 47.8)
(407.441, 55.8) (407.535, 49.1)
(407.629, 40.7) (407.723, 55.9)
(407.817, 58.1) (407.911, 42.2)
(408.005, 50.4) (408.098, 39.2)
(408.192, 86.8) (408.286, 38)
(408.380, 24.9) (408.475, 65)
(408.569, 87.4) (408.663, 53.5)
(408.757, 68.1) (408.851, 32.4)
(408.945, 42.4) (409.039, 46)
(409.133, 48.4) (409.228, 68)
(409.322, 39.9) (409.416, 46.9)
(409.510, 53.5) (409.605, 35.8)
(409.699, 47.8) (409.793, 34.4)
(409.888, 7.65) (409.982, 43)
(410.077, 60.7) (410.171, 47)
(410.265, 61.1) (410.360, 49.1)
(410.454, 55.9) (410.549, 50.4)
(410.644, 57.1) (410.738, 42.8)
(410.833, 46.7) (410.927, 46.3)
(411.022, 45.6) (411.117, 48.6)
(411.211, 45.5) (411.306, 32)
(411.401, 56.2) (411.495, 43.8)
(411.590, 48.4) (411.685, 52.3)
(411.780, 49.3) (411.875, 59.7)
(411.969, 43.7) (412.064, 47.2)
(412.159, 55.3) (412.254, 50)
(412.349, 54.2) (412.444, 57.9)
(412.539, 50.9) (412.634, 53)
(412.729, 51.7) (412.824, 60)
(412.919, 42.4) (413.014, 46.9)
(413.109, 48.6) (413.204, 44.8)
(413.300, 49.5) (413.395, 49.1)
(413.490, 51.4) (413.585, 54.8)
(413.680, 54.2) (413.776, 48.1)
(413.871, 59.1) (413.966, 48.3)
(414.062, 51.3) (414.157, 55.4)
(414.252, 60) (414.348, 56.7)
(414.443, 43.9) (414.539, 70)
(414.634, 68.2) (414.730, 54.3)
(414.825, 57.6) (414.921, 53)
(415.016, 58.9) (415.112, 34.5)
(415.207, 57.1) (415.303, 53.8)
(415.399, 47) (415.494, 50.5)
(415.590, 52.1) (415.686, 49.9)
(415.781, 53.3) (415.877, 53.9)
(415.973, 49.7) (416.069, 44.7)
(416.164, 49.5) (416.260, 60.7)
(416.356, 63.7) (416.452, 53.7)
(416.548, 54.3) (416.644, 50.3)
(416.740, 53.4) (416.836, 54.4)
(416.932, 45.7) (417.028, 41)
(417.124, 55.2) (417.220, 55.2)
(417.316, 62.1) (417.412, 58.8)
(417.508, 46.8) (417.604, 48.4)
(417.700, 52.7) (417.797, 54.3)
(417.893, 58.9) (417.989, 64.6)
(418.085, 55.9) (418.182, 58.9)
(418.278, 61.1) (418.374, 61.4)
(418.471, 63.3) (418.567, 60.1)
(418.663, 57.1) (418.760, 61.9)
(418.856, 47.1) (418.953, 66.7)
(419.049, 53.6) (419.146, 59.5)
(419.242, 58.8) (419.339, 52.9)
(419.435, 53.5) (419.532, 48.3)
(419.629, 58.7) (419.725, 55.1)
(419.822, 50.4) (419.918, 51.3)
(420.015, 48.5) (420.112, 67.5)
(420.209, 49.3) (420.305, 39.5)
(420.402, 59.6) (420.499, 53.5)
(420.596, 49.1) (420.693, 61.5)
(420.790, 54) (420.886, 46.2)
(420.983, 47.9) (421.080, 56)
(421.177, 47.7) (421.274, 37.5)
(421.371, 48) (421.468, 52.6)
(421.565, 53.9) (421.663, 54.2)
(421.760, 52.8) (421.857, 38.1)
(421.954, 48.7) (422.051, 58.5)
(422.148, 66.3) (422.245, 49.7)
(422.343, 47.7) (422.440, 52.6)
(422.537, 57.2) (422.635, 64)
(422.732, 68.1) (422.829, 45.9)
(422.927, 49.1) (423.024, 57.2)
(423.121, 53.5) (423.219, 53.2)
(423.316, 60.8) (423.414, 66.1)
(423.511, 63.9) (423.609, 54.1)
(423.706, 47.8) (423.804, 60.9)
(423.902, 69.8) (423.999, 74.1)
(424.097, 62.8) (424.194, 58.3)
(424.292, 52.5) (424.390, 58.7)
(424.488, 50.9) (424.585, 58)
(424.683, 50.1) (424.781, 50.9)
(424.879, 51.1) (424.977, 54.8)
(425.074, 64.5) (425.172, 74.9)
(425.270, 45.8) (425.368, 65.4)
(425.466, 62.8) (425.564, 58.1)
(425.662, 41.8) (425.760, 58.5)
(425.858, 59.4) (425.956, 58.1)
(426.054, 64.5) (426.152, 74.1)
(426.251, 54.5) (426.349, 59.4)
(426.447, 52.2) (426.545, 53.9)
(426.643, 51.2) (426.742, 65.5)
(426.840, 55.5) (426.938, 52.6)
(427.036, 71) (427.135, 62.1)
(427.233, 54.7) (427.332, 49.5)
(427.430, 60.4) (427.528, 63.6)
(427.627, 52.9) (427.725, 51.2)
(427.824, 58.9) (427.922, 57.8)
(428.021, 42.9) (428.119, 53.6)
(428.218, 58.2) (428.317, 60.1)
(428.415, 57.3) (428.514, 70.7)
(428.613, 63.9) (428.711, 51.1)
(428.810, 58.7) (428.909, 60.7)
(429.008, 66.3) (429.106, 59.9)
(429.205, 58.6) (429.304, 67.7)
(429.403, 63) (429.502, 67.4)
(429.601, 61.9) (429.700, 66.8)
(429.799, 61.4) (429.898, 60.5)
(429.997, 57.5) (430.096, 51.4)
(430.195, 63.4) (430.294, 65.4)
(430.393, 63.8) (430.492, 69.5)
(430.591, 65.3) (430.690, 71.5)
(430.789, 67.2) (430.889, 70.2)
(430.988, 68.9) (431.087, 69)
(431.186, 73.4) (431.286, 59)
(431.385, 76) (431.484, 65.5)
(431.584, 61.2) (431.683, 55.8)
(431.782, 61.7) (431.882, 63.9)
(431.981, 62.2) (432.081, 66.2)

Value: -0.03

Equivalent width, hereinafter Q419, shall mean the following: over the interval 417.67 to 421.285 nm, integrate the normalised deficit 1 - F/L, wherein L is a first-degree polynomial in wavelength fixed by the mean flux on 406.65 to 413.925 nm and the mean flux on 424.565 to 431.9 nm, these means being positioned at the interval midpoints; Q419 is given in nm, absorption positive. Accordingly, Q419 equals 0.00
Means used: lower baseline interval 49.6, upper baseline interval 60.4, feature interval 55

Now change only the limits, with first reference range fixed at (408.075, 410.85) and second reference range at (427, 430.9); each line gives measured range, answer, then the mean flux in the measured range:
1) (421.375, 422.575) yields 0.09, 52.5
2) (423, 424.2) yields -0.05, 60.3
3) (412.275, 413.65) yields 0.01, 51.1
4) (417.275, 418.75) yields -0.09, 57.7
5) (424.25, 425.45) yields 0.04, 56.7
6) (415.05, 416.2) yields 0.07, 49.8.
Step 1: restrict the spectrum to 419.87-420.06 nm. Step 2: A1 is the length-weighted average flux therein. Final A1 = 49.9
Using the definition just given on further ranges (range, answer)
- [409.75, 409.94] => 21.3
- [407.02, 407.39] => 49.4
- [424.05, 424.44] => 58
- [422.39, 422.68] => 57.8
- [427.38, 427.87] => 57.4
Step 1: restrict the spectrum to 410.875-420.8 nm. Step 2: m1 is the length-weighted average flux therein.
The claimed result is 53.1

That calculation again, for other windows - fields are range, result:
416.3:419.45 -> 56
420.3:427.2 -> 56.1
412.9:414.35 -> 51.3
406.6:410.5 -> 49.4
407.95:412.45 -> 49.2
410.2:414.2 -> 50.4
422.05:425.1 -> 57.2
